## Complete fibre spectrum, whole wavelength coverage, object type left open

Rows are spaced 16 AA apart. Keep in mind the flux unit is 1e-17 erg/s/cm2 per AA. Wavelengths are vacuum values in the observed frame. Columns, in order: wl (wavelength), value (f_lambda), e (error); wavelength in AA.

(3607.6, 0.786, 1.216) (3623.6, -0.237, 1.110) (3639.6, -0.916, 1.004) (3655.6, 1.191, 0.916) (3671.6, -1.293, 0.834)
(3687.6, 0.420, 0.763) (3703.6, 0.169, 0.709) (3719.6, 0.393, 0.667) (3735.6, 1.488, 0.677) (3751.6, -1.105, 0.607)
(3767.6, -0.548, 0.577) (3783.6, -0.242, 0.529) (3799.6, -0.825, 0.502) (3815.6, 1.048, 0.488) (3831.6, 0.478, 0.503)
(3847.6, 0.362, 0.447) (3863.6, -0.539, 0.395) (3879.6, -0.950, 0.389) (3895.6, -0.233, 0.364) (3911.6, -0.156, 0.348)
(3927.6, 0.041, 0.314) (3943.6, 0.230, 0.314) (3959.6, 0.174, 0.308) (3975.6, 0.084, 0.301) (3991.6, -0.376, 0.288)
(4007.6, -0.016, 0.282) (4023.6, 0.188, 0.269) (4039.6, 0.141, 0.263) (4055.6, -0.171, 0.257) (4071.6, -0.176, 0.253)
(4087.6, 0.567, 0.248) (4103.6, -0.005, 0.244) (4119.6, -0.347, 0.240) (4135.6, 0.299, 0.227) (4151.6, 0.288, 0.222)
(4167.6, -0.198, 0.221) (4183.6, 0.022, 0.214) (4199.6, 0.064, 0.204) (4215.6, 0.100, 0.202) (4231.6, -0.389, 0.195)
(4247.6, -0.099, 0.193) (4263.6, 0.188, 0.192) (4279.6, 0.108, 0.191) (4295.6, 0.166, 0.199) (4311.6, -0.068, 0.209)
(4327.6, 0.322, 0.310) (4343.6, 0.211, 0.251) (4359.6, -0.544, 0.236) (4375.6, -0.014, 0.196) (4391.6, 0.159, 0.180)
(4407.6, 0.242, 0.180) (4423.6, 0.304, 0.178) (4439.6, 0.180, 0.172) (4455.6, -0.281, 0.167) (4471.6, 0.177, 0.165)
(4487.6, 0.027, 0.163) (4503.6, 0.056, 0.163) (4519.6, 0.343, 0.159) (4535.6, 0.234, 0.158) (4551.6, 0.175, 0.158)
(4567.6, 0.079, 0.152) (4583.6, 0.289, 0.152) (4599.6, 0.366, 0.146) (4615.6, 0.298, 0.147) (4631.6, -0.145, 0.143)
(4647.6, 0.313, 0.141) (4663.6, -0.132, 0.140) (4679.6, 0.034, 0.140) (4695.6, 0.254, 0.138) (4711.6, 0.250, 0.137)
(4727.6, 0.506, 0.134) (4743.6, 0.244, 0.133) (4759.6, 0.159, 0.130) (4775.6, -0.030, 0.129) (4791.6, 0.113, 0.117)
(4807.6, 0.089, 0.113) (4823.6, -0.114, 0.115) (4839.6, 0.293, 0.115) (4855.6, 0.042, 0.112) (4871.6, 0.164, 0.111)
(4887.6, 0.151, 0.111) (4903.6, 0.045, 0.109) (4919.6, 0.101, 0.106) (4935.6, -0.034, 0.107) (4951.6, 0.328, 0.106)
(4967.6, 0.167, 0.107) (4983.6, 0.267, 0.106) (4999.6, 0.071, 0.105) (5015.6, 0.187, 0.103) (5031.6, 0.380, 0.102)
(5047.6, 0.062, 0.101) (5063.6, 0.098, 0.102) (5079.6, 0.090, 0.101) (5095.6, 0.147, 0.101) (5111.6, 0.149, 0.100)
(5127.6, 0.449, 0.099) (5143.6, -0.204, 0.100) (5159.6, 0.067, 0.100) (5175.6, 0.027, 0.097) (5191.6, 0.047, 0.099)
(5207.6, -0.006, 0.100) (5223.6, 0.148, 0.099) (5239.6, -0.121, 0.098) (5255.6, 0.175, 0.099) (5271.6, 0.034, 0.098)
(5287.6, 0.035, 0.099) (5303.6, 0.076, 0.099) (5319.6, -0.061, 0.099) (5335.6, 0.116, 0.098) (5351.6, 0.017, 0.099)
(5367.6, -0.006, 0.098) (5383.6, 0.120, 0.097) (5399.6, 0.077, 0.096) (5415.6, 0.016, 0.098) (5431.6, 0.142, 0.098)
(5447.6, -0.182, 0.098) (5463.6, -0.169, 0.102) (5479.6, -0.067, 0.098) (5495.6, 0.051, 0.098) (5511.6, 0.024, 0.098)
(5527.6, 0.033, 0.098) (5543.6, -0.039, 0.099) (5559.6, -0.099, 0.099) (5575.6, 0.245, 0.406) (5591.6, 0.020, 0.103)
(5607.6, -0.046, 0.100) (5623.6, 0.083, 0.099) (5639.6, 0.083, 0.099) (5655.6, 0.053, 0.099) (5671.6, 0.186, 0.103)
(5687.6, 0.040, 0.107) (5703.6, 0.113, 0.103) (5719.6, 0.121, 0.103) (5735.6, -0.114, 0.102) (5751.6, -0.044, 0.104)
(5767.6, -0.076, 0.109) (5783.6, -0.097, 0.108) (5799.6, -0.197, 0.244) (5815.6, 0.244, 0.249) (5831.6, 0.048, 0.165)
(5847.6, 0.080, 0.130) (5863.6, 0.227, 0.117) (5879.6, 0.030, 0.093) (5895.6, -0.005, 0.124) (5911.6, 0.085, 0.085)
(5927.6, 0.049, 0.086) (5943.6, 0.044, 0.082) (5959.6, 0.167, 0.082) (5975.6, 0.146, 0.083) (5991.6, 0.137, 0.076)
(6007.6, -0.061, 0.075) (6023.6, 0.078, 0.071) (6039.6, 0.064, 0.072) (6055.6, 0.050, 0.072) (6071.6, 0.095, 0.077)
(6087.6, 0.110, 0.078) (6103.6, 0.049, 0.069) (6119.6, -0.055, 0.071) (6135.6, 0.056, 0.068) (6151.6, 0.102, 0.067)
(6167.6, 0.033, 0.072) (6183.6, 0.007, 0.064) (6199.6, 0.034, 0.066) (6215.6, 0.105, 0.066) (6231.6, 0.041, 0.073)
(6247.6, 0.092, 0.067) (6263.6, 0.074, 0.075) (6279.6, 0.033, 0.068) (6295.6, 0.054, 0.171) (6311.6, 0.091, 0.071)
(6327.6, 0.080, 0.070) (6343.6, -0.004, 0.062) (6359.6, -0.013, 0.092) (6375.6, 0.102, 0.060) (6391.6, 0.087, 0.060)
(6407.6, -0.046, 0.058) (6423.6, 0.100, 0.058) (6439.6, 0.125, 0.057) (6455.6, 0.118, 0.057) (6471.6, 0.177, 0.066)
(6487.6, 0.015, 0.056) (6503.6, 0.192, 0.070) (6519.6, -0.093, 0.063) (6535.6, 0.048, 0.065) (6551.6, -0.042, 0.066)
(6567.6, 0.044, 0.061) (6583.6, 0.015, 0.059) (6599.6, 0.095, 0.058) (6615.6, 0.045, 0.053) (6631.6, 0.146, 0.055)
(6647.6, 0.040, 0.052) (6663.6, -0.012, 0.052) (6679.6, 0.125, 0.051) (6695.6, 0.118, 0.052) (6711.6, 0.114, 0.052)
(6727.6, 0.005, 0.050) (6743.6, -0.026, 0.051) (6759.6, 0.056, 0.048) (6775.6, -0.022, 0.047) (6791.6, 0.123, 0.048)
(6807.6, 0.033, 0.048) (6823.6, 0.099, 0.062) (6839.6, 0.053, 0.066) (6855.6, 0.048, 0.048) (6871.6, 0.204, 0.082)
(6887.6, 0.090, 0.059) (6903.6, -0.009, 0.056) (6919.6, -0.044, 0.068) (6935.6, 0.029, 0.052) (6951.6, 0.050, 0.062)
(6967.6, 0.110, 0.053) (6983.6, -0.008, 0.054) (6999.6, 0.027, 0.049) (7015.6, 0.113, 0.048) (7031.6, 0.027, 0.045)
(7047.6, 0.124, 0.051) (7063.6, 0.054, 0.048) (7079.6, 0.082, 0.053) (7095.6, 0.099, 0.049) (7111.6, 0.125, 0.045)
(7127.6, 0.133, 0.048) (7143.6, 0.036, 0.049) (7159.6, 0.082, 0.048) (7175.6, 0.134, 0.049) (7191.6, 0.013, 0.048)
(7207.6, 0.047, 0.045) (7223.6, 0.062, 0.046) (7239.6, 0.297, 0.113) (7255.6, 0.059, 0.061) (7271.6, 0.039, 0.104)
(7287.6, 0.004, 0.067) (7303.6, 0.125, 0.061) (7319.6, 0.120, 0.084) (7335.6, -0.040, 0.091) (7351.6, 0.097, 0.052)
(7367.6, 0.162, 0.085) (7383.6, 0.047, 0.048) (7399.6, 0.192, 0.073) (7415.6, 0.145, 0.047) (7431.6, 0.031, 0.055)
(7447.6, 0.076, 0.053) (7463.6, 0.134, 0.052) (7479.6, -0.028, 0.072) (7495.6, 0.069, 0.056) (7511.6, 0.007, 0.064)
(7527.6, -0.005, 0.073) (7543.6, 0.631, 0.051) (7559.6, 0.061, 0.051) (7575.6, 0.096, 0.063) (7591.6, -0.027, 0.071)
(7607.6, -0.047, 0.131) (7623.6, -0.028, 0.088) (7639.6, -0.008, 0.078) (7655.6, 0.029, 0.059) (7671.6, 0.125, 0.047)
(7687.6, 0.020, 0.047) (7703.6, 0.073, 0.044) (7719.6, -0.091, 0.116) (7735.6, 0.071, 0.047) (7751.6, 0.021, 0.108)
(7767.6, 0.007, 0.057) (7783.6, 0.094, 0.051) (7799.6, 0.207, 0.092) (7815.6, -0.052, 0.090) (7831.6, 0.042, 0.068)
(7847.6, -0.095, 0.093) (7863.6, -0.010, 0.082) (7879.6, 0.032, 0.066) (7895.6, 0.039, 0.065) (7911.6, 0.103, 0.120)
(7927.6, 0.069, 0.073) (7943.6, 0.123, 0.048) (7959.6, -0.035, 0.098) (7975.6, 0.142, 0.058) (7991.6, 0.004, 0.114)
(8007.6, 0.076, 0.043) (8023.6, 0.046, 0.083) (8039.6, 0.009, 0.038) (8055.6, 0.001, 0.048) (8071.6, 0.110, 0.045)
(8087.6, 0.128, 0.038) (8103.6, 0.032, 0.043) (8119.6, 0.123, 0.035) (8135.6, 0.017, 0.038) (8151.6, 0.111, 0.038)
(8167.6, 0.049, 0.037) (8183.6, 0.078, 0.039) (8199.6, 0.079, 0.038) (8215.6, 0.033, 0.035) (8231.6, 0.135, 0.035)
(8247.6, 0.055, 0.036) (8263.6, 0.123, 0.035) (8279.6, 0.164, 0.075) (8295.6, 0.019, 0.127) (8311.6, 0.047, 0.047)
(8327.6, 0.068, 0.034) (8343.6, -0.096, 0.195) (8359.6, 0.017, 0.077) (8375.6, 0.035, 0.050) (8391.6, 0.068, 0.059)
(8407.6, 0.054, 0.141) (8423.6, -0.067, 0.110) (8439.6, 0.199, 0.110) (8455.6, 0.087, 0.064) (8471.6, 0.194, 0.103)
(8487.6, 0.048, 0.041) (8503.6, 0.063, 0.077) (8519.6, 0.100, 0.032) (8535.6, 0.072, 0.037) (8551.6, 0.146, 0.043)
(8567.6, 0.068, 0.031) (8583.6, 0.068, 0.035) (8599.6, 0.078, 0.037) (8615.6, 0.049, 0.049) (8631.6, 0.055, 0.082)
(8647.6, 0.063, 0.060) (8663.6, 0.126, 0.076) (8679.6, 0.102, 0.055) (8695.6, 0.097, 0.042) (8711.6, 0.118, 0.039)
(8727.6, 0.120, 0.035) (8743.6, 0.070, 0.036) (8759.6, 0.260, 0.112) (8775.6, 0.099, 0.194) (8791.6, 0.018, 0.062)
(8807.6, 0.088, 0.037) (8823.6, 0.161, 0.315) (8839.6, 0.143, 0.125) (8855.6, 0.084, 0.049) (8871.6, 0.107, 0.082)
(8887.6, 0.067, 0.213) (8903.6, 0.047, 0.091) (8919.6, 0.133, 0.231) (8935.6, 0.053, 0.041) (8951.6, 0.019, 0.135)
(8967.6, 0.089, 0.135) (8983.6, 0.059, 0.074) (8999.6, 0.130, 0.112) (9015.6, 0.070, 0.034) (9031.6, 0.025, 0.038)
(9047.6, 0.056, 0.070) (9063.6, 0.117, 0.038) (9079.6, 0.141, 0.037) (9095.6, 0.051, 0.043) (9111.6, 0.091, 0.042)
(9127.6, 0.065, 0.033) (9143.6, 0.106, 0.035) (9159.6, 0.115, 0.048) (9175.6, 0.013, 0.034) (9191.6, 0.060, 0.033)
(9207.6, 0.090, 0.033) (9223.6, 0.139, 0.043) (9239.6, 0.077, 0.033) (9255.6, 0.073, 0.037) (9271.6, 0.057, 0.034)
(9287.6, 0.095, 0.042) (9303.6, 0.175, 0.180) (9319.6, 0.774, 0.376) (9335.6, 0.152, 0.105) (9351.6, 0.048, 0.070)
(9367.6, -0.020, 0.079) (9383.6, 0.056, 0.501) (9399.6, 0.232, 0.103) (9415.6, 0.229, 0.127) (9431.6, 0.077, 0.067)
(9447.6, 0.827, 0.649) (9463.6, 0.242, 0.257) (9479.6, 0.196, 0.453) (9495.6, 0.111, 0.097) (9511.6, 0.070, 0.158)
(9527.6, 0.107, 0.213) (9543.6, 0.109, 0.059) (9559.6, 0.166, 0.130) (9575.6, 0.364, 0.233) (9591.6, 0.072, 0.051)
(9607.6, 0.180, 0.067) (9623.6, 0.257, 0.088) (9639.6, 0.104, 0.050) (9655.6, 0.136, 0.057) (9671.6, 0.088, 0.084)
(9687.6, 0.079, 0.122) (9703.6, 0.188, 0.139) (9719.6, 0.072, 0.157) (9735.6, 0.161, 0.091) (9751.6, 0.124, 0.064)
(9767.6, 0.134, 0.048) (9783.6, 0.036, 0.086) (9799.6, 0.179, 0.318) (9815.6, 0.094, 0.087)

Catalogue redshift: 1.02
